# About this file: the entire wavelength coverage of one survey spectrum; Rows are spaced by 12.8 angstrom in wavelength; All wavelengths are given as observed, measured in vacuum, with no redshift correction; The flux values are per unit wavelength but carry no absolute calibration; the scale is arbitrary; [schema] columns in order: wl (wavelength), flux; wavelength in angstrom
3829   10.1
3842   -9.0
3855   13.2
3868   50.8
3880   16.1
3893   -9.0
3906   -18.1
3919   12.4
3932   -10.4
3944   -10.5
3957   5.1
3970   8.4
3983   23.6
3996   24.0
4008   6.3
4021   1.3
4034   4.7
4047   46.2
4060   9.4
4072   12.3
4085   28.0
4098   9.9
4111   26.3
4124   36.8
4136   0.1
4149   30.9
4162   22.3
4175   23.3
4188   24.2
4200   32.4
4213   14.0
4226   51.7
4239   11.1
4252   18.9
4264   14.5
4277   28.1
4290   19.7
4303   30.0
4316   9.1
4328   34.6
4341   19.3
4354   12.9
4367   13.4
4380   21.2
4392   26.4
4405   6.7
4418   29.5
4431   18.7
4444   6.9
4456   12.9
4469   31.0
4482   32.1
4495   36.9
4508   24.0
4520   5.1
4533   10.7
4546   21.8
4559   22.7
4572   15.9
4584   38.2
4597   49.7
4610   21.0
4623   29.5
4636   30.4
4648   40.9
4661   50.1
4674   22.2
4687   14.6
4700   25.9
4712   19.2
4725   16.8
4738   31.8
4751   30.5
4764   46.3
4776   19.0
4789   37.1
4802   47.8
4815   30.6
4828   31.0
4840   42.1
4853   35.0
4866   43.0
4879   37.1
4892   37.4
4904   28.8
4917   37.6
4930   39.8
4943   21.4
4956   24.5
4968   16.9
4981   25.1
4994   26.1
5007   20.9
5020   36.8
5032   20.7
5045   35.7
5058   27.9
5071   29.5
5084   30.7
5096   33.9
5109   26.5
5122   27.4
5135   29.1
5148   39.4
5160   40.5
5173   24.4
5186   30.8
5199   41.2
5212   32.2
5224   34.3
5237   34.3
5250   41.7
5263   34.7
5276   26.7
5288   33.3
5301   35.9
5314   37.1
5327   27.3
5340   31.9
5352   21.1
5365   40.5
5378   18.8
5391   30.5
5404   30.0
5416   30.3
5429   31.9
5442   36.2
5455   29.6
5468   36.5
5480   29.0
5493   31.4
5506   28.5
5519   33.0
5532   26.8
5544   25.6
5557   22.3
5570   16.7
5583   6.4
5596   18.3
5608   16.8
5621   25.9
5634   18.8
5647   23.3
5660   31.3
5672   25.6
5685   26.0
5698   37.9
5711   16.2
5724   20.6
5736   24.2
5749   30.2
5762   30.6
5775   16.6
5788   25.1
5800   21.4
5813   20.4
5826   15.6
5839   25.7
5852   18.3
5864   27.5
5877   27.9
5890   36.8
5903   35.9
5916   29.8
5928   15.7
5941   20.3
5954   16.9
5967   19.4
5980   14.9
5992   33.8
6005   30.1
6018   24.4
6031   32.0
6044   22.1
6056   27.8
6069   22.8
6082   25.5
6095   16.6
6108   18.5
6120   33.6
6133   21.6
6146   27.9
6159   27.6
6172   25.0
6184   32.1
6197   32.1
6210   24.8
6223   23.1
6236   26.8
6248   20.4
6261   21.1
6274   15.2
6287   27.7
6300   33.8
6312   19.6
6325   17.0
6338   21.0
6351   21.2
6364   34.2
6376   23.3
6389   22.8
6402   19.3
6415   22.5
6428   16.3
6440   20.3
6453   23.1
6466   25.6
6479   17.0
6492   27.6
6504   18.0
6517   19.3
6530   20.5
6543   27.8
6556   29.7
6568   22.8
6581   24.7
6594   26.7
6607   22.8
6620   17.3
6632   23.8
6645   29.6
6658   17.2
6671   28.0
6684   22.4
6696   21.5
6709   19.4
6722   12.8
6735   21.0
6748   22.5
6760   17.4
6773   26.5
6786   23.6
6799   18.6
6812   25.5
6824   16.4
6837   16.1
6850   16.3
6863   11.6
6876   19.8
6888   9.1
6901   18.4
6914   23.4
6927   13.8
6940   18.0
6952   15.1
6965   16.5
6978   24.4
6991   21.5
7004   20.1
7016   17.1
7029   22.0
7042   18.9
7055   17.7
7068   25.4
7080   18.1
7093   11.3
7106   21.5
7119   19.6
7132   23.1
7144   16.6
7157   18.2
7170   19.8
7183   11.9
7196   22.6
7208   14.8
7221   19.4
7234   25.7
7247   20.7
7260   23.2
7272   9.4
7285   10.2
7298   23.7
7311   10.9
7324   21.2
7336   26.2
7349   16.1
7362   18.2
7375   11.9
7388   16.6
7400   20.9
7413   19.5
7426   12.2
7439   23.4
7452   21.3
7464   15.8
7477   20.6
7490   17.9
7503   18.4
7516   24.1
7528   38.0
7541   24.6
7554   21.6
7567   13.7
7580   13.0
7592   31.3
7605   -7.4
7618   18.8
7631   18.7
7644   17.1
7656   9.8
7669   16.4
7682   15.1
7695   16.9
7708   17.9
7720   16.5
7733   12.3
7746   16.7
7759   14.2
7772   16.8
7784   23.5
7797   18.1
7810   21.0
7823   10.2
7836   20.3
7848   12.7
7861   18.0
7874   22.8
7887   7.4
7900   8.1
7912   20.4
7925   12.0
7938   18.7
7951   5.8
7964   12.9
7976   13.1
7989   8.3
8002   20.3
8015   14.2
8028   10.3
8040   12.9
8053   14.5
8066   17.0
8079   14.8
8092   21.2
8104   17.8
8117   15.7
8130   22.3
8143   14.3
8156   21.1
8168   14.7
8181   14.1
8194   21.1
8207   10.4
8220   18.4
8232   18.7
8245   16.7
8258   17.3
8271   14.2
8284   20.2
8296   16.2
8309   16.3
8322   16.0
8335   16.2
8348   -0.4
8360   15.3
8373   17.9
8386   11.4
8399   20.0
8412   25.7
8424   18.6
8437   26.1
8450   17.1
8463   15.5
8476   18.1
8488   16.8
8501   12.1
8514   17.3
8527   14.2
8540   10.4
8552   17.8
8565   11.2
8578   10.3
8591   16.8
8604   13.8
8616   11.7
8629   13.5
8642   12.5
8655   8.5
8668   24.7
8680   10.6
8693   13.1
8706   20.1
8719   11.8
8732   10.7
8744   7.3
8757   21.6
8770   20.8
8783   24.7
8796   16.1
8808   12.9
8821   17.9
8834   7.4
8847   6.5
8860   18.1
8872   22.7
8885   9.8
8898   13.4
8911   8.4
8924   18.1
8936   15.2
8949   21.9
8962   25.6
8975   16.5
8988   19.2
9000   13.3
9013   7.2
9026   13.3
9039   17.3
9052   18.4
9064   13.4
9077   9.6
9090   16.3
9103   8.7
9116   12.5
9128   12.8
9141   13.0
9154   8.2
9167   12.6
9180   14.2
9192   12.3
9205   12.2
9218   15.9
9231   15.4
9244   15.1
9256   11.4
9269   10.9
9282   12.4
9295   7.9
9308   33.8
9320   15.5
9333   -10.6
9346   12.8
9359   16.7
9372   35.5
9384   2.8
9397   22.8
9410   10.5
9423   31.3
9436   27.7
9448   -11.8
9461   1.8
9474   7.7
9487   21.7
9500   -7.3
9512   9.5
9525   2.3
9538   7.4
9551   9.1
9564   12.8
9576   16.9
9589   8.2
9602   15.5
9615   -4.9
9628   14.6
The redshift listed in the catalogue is 0.147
